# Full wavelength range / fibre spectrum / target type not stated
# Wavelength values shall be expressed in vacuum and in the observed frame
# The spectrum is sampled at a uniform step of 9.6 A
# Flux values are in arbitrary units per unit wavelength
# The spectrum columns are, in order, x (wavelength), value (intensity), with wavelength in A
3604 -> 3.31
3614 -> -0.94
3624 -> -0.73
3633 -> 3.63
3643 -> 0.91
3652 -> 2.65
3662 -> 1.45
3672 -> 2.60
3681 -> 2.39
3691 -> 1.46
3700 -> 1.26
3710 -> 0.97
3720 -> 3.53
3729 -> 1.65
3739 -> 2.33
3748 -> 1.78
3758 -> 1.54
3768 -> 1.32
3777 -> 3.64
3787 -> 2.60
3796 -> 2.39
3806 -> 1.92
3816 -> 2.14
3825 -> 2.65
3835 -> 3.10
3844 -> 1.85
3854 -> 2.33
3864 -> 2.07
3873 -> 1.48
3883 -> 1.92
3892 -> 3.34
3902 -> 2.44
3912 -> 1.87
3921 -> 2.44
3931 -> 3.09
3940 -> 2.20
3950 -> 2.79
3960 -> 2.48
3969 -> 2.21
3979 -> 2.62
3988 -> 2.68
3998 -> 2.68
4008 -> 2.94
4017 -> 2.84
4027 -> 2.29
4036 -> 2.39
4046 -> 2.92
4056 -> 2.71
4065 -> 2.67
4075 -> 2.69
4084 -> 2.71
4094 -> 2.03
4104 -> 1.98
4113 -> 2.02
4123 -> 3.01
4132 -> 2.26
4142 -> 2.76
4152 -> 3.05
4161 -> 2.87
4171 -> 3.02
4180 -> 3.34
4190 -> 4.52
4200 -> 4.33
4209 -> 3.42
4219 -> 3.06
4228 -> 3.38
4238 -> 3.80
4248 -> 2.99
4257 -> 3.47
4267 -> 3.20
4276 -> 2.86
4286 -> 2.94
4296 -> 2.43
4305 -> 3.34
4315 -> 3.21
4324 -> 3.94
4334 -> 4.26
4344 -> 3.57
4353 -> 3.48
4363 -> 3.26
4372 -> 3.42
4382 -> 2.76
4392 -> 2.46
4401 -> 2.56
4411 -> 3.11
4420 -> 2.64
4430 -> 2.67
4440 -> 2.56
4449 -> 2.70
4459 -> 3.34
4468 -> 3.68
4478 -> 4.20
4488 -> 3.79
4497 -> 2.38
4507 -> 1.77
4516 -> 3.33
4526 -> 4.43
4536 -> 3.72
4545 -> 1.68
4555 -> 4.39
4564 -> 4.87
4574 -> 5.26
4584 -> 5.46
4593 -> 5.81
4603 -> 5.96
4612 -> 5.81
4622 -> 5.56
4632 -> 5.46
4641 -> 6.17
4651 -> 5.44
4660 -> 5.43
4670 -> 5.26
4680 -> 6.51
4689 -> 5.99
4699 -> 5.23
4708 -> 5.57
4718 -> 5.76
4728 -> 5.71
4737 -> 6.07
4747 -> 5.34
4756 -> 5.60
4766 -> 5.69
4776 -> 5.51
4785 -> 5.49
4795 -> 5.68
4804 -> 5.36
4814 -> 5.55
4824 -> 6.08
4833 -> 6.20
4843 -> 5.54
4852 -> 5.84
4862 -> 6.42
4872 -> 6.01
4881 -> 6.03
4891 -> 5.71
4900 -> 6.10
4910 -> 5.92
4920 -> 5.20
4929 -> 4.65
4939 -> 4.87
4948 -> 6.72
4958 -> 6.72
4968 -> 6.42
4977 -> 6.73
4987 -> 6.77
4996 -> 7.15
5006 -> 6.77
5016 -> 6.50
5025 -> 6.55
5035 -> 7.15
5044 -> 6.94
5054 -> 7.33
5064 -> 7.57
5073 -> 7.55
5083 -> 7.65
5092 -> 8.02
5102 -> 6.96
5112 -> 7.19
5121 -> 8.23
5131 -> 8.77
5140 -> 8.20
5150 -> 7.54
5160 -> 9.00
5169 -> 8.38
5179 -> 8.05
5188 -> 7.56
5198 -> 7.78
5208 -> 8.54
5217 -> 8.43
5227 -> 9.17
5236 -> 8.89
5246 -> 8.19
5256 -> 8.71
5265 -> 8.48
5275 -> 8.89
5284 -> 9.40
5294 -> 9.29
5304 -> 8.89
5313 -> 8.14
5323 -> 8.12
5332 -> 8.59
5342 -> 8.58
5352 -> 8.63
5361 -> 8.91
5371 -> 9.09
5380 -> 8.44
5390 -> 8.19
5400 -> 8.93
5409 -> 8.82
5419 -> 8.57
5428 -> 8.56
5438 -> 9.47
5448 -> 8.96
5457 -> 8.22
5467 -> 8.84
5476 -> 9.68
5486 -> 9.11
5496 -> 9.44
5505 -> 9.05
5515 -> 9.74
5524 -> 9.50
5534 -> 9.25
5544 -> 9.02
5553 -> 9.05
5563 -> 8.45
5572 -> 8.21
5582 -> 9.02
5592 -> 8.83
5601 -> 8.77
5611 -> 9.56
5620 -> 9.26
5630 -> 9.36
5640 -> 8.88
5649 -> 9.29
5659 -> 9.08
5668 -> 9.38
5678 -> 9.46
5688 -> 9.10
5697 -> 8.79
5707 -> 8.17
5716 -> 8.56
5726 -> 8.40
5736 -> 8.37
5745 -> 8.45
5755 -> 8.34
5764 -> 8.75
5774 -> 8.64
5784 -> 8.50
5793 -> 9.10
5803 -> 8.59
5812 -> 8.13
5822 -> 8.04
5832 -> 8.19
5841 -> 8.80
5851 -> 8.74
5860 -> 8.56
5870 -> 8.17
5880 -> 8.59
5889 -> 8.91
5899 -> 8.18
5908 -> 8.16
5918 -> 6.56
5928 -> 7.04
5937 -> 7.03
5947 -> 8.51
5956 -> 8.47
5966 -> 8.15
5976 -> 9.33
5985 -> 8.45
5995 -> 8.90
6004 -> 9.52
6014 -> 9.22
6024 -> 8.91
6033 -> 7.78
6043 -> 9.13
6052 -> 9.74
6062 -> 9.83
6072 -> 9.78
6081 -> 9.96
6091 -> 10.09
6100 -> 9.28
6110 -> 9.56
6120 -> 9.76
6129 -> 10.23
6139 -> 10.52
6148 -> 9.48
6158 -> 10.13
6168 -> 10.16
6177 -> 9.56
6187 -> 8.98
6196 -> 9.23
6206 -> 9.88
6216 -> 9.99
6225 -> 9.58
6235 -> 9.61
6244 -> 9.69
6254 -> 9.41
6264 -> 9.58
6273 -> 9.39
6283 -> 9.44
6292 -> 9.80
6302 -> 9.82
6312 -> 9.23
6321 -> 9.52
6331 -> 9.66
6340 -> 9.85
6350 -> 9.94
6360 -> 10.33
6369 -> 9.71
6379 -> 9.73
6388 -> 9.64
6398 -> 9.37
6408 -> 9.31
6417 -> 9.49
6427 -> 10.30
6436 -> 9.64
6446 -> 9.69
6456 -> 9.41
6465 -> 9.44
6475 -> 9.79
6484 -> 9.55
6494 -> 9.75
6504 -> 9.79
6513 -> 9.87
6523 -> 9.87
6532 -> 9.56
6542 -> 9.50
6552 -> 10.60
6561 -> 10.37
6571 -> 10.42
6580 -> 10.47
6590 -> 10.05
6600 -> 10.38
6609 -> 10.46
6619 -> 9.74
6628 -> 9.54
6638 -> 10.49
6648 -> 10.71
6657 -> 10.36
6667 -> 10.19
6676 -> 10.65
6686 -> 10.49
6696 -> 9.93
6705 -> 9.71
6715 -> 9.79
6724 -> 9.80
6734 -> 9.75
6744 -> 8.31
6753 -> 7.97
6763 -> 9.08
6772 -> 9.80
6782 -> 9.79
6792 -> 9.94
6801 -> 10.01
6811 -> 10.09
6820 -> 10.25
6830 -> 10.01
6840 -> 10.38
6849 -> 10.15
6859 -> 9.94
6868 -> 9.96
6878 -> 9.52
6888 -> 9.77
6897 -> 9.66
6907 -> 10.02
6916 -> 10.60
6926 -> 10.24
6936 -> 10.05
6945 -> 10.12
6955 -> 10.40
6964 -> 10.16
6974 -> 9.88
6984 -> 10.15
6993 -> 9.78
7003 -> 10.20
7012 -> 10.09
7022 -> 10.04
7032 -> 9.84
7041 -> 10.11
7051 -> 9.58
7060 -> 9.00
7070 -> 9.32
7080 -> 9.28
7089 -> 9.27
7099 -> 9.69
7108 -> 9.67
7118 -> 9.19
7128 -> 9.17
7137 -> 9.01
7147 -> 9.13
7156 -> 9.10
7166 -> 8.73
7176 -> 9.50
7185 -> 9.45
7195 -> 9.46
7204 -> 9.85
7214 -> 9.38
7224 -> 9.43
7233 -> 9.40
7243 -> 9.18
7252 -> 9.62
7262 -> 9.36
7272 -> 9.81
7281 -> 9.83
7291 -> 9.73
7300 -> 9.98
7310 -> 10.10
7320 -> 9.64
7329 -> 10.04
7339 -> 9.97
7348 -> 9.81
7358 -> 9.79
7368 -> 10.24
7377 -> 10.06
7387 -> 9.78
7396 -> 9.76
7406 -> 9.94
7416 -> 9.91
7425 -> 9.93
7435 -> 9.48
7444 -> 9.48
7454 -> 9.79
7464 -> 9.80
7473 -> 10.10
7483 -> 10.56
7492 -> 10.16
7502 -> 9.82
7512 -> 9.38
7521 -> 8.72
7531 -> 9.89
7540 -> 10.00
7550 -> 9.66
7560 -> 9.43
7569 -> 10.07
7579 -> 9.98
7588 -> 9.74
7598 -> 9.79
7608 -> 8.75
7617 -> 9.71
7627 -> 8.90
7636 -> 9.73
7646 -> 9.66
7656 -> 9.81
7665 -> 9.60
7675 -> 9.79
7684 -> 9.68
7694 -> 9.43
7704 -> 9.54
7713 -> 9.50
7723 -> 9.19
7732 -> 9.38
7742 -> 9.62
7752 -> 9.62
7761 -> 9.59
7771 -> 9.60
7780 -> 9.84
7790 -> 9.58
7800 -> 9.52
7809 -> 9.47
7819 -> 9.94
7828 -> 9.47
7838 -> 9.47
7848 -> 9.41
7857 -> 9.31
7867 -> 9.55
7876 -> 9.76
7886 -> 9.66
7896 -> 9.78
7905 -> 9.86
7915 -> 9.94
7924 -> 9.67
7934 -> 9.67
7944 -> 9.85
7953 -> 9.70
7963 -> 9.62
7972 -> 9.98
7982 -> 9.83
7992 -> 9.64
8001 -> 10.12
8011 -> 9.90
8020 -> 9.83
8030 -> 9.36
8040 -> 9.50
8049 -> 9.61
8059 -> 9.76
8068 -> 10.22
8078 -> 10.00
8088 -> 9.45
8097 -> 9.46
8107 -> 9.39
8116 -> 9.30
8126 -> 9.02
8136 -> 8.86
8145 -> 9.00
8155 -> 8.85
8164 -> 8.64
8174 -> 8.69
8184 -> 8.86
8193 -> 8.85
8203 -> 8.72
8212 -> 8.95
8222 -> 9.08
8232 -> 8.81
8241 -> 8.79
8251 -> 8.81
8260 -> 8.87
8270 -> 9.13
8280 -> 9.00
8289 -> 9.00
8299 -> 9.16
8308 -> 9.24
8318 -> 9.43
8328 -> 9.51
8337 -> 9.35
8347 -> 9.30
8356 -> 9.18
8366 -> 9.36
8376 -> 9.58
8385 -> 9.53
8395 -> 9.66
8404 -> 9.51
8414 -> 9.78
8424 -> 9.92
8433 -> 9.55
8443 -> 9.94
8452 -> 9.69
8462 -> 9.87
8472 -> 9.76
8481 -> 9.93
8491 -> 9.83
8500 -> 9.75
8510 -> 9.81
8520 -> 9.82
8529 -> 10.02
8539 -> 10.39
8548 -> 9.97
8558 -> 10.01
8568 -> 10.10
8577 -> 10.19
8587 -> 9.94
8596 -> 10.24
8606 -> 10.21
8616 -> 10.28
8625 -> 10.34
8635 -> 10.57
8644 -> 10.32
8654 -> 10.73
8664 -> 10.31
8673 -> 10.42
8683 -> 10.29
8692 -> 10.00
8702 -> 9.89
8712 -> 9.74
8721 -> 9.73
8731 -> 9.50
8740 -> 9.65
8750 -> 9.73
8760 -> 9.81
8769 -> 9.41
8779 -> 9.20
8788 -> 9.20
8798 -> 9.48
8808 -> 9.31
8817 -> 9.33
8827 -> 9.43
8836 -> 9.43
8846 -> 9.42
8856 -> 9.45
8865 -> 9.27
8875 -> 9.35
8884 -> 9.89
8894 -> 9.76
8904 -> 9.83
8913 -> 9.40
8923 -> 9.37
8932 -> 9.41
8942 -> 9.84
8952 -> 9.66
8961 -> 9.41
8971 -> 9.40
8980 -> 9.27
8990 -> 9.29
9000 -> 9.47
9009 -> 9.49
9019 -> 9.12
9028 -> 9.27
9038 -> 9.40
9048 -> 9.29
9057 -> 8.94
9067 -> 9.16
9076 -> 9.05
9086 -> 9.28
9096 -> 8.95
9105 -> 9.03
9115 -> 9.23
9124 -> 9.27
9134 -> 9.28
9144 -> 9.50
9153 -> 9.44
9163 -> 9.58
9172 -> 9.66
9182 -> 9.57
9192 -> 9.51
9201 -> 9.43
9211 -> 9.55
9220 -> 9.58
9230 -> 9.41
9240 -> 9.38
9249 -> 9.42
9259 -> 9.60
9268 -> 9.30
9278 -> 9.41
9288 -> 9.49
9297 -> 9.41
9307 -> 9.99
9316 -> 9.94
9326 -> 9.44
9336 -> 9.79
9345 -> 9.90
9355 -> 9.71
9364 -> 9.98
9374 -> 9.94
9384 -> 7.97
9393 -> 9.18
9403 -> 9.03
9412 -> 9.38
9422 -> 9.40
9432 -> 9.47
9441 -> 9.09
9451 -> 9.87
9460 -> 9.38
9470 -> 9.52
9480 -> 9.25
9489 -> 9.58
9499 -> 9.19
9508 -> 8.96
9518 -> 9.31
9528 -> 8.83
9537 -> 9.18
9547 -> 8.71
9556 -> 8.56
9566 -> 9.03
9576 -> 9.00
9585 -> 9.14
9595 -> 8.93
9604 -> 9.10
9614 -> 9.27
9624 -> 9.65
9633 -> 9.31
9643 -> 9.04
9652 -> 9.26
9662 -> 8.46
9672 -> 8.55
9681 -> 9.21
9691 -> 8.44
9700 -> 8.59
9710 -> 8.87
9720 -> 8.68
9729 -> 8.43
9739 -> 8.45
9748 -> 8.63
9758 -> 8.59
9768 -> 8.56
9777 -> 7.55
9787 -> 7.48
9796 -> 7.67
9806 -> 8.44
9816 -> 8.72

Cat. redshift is 0.145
